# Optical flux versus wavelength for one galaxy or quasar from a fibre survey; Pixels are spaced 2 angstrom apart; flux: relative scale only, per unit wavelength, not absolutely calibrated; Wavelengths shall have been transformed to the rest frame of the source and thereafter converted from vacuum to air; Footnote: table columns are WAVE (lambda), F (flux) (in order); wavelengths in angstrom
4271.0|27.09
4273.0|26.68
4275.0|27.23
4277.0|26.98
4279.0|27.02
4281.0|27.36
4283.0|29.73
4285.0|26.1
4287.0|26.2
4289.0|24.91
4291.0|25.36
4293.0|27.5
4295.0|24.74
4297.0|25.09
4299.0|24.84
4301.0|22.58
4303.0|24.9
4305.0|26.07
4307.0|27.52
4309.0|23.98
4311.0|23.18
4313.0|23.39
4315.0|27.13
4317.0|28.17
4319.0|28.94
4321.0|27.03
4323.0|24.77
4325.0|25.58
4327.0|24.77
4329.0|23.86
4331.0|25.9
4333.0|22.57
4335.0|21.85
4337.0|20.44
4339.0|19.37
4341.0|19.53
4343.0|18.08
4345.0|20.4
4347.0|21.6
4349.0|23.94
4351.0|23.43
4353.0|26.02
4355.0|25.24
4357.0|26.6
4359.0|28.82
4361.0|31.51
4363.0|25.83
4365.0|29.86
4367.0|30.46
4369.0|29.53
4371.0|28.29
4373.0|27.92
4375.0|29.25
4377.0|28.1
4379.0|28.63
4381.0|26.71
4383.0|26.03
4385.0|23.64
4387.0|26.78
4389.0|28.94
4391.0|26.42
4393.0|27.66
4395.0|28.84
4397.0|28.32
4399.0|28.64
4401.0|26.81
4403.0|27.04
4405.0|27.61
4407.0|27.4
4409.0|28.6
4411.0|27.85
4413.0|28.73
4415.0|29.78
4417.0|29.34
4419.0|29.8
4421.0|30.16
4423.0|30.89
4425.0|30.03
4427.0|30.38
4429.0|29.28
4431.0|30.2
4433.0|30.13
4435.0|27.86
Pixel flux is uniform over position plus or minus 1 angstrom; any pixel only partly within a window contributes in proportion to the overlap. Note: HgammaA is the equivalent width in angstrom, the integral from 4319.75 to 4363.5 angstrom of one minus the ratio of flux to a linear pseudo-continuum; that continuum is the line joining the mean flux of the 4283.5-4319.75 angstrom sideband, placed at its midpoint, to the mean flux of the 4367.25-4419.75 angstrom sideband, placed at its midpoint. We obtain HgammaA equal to 4.41 angstrom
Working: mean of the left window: 25.6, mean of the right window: 28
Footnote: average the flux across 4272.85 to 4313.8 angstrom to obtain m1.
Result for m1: 25.8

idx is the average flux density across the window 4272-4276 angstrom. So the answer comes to 27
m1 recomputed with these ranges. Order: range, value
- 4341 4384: 26.3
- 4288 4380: 25.4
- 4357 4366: 28.7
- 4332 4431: 26.8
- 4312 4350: 23.5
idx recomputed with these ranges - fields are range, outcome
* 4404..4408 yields 27.5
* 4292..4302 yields 24.9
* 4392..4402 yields 28.1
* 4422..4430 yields 30.1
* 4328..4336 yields 23.5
